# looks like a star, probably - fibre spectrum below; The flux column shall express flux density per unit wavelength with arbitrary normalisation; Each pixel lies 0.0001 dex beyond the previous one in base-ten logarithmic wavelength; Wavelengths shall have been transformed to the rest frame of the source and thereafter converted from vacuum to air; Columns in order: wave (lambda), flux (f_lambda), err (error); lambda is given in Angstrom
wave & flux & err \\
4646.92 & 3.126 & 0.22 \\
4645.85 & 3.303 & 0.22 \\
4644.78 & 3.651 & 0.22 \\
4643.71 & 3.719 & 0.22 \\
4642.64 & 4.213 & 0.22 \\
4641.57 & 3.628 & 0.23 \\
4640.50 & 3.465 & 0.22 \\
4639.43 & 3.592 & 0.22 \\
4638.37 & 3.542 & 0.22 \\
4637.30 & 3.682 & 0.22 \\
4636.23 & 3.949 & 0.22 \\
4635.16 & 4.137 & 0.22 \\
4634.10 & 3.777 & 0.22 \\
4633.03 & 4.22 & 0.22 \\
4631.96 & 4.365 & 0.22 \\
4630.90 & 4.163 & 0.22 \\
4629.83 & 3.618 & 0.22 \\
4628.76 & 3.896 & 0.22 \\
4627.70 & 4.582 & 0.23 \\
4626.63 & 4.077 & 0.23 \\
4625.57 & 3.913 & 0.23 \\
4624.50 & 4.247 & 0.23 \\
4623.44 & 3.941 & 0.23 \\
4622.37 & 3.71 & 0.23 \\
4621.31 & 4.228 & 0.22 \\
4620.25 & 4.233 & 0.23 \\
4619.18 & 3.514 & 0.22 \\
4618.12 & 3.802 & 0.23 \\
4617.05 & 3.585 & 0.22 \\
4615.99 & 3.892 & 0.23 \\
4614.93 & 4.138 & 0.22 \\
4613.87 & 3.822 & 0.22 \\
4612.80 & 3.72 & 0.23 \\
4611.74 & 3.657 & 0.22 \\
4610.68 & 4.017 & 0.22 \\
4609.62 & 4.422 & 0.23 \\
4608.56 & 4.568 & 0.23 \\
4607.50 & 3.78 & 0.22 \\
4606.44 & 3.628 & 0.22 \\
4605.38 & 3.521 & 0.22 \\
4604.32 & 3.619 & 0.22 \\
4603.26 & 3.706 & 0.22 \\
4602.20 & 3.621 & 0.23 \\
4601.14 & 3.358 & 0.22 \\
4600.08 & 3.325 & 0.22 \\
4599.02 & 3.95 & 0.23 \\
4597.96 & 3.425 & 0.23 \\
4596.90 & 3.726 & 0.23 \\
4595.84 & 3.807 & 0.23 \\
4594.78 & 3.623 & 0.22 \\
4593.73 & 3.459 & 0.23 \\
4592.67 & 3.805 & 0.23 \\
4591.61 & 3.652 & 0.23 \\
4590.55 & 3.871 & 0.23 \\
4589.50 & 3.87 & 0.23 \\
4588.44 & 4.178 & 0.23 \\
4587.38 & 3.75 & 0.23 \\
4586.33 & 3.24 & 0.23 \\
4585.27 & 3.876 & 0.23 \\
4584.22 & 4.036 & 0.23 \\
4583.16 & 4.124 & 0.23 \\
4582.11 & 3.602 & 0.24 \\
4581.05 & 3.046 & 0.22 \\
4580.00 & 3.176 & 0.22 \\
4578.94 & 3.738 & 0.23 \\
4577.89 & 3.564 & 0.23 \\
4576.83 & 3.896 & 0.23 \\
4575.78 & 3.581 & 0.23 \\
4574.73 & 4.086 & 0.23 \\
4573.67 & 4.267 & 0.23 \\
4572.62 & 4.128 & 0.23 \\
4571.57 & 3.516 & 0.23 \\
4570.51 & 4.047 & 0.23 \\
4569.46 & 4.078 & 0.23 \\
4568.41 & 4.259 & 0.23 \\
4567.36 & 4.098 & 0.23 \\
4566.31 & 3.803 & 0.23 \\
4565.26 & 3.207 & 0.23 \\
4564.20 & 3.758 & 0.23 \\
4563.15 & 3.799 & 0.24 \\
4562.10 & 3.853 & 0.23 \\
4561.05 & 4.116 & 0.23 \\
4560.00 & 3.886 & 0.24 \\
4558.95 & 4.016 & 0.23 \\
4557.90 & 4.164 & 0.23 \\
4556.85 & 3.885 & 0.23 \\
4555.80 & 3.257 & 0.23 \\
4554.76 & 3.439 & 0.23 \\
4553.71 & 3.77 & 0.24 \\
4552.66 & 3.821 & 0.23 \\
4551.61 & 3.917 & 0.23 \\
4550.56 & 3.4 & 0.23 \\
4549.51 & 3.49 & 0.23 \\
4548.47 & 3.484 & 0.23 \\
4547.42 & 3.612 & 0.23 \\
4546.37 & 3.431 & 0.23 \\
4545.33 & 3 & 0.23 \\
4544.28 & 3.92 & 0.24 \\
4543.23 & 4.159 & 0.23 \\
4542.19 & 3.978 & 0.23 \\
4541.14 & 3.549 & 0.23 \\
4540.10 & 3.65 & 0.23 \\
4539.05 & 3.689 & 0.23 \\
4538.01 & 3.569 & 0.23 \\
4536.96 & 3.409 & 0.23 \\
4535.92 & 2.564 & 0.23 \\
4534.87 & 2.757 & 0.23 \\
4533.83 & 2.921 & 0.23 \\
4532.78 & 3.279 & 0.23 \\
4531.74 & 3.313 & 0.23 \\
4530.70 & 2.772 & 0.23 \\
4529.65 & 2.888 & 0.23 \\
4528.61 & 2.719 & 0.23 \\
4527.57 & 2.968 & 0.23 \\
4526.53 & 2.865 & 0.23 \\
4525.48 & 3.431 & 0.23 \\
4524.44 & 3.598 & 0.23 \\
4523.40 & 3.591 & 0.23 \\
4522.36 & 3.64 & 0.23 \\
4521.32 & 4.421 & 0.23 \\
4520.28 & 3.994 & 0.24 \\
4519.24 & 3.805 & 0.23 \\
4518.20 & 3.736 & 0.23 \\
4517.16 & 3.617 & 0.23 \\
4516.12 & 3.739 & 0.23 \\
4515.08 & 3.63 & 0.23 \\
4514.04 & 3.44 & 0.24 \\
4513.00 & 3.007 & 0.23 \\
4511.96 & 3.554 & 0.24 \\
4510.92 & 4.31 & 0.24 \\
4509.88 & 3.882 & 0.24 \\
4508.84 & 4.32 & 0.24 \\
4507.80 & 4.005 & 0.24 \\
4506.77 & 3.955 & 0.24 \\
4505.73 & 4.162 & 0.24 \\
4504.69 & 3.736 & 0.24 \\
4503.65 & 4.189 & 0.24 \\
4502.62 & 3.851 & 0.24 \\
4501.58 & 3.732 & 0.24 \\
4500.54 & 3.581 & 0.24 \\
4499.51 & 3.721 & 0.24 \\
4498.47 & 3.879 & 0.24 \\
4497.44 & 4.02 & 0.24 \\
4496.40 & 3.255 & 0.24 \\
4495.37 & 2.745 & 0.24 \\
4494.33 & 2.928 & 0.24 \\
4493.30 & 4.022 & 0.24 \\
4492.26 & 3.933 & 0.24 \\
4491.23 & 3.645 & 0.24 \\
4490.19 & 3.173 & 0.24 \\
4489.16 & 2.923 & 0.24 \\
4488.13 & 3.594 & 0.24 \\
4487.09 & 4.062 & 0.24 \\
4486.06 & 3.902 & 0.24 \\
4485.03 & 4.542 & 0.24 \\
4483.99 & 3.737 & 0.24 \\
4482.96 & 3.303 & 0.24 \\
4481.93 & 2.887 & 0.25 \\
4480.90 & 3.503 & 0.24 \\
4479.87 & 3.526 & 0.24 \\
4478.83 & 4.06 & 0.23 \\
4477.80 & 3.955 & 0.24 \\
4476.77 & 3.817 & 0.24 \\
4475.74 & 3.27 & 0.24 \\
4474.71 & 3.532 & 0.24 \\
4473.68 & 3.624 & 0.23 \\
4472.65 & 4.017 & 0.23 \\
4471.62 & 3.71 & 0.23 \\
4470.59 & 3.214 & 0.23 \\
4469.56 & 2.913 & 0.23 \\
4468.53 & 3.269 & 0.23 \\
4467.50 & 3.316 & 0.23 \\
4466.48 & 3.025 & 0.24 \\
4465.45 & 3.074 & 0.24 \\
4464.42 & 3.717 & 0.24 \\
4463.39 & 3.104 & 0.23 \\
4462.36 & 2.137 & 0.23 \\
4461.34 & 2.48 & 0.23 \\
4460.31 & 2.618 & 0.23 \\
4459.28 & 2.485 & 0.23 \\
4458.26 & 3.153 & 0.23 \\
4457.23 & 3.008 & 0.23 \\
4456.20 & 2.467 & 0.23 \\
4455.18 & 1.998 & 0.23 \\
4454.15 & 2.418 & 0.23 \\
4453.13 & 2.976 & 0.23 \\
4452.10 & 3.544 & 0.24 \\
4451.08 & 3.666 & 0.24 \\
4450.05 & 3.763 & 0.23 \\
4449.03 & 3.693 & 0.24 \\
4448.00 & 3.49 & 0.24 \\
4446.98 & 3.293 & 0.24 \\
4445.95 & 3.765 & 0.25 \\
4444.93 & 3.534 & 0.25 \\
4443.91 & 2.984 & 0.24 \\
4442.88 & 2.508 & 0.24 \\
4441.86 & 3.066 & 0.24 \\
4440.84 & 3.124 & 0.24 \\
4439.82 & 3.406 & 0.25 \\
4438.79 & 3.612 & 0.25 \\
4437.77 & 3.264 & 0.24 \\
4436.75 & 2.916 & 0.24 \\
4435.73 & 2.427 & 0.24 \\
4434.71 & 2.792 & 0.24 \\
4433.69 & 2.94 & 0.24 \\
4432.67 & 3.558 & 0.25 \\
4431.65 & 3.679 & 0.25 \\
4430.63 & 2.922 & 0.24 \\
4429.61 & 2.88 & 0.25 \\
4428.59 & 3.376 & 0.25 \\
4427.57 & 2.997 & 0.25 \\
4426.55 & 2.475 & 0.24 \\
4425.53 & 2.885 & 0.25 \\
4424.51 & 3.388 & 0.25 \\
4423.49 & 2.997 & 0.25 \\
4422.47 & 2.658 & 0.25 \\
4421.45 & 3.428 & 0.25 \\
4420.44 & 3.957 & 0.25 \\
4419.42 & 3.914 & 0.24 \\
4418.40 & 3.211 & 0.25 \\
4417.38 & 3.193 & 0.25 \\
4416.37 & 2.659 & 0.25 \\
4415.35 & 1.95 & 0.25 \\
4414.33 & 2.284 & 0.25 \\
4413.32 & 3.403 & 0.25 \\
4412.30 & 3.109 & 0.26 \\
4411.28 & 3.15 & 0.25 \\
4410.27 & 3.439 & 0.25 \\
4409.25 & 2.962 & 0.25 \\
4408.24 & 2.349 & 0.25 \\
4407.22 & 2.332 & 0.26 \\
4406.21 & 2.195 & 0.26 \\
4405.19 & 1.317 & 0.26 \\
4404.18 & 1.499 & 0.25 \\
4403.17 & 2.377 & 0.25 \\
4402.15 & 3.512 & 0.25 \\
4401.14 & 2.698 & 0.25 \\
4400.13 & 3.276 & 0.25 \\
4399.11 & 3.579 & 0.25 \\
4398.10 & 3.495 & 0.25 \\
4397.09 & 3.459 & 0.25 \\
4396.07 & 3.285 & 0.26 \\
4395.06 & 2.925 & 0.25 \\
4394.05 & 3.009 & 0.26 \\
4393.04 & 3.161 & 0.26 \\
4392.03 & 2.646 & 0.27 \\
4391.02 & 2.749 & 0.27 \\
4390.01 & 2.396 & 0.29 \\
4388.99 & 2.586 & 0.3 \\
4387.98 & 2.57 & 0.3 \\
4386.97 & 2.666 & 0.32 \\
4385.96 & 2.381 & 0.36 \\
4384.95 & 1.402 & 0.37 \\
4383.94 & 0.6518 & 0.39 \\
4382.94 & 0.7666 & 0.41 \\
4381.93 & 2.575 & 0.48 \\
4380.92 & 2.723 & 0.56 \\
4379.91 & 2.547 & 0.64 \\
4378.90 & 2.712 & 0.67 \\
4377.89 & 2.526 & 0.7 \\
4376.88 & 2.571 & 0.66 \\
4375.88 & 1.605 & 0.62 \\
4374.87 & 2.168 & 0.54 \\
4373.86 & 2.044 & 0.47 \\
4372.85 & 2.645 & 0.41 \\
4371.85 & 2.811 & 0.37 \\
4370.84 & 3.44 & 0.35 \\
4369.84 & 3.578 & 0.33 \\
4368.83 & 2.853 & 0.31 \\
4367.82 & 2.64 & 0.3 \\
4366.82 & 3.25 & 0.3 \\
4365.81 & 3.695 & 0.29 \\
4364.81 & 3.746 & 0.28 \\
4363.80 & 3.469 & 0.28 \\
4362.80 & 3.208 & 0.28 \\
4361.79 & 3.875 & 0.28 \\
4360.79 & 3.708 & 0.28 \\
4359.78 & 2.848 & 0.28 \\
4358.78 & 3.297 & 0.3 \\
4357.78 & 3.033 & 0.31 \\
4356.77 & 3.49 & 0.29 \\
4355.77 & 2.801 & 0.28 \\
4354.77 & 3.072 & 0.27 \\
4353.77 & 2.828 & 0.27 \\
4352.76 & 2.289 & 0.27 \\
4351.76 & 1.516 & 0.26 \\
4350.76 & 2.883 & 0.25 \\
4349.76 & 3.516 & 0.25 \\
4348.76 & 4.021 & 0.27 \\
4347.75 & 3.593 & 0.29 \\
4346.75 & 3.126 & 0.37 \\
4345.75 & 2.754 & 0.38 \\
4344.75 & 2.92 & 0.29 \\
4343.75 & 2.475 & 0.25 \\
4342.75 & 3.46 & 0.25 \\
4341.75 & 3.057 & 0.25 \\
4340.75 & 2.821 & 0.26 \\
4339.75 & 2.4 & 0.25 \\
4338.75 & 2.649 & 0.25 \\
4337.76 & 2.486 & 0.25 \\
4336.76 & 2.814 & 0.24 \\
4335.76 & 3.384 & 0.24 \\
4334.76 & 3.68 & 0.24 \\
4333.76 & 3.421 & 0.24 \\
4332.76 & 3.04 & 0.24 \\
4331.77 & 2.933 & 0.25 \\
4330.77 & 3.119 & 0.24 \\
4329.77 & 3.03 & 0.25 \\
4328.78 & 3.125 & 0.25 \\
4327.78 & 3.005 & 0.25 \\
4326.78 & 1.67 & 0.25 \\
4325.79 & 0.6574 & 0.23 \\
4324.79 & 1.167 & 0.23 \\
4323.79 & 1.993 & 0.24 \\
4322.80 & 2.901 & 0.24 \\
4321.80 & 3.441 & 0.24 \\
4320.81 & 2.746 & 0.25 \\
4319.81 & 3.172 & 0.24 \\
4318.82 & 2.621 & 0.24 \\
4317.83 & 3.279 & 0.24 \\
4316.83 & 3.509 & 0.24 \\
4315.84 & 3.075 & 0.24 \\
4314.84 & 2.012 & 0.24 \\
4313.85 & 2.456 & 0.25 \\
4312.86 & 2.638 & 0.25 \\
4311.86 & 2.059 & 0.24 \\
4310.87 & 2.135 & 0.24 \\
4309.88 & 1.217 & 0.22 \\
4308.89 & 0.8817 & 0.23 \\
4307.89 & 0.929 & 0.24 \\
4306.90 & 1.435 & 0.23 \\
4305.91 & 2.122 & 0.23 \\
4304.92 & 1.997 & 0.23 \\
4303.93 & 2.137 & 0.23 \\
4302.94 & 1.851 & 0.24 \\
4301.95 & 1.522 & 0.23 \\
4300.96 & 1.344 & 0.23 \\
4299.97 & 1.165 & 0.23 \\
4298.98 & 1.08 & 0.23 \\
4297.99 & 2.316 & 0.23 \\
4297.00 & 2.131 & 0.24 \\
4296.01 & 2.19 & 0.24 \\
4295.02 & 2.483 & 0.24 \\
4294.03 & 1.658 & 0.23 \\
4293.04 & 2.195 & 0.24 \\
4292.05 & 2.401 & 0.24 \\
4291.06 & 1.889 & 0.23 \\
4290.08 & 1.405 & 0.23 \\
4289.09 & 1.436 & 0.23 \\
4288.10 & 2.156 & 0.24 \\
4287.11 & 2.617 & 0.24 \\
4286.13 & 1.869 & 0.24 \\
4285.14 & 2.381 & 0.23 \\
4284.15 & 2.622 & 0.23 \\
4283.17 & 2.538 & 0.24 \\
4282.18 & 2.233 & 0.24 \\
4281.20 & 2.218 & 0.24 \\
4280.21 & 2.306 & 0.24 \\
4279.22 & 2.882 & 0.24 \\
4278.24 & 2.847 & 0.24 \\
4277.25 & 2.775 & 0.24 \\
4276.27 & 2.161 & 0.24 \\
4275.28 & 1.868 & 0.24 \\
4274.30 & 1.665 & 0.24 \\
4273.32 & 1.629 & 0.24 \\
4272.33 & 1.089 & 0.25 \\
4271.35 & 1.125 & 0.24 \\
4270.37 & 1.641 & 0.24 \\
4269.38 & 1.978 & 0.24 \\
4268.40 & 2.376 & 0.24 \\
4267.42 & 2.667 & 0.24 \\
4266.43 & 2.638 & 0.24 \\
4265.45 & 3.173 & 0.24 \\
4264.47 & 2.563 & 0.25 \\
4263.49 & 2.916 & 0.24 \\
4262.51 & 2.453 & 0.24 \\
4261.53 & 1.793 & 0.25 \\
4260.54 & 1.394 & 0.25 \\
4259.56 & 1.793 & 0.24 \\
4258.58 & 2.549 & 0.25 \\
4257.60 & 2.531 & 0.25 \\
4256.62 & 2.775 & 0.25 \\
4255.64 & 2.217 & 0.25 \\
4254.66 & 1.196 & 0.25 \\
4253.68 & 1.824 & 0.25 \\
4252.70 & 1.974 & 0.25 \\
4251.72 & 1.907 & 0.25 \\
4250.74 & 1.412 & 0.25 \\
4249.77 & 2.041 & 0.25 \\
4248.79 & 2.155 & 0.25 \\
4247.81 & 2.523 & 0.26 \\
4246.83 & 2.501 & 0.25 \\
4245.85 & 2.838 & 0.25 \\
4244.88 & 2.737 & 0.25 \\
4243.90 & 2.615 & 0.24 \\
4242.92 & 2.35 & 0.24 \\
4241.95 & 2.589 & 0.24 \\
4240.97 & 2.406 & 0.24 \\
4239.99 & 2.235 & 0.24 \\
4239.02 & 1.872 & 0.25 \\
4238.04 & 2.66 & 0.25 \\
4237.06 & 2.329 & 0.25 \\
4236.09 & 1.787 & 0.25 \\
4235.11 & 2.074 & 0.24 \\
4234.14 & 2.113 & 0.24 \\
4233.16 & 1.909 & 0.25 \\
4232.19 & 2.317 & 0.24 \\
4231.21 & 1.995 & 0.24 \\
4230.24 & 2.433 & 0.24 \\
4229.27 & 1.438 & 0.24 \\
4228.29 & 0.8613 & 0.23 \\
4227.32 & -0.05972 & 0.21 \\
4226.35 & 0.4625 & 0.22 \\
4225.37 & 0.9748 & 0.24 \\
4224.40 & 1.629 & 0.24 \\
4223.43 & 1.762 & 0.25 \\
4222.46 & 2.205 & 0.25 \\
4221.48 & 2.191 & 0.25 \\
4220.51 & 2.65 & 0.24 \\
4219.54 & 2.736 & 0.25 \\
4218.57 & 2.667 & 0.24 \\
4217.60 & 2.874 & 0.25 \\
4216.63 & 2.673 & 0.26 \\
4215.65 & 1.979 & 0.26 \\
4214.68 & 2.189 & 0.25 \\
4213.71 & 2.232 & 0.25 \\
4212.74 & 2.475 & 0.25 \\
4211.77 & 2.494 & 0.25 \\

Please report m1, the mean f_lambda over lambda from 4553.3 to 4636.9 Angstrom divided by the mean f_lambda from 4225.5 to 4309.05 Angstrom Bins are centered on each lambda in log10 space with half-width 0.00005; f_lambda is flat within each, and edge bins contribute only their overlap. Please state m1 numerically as 1.9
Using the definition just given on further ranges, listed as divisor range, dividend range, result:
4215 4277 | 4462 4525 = 1.74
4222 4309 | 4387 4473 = 1.49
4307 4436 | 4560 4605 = 1.35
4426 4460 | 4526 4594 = 1.17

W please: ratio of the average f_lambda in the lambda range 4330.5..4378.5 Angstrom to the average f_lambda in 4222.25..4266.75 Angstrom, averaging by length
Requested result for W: 1.45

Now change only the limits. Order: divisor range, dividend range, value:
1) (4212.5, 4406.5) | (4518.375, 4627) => 1.54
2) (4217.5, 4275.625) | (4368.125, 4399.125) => 1.25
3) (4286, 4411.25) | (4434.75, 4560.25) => 1.34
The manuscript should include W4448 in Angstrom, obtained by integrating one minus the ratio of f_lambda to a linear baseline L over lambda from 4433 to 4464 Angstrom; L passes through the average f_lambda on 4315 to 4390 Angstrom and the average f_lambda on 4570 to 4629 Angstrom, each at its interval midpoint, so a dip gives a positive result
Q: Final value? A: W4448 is 1.5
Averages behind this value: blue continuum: 2.78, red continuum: 3.81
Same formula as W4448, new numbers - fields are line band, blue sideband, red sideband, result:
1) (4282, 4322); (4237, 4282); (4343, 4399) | 5.45 Angstrom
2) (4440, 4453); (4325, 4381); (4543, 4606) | -0.43 Angstrom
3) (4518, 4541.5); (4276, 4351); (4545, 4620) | 0.98 Angstrom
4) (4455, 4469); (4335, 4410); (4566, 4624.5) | 1.46 Angstrom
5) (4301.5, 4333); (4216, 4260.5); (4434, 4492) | 2.49 Angstrom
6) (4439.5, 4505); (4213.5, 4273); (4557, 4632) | -2.69 Angstrom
